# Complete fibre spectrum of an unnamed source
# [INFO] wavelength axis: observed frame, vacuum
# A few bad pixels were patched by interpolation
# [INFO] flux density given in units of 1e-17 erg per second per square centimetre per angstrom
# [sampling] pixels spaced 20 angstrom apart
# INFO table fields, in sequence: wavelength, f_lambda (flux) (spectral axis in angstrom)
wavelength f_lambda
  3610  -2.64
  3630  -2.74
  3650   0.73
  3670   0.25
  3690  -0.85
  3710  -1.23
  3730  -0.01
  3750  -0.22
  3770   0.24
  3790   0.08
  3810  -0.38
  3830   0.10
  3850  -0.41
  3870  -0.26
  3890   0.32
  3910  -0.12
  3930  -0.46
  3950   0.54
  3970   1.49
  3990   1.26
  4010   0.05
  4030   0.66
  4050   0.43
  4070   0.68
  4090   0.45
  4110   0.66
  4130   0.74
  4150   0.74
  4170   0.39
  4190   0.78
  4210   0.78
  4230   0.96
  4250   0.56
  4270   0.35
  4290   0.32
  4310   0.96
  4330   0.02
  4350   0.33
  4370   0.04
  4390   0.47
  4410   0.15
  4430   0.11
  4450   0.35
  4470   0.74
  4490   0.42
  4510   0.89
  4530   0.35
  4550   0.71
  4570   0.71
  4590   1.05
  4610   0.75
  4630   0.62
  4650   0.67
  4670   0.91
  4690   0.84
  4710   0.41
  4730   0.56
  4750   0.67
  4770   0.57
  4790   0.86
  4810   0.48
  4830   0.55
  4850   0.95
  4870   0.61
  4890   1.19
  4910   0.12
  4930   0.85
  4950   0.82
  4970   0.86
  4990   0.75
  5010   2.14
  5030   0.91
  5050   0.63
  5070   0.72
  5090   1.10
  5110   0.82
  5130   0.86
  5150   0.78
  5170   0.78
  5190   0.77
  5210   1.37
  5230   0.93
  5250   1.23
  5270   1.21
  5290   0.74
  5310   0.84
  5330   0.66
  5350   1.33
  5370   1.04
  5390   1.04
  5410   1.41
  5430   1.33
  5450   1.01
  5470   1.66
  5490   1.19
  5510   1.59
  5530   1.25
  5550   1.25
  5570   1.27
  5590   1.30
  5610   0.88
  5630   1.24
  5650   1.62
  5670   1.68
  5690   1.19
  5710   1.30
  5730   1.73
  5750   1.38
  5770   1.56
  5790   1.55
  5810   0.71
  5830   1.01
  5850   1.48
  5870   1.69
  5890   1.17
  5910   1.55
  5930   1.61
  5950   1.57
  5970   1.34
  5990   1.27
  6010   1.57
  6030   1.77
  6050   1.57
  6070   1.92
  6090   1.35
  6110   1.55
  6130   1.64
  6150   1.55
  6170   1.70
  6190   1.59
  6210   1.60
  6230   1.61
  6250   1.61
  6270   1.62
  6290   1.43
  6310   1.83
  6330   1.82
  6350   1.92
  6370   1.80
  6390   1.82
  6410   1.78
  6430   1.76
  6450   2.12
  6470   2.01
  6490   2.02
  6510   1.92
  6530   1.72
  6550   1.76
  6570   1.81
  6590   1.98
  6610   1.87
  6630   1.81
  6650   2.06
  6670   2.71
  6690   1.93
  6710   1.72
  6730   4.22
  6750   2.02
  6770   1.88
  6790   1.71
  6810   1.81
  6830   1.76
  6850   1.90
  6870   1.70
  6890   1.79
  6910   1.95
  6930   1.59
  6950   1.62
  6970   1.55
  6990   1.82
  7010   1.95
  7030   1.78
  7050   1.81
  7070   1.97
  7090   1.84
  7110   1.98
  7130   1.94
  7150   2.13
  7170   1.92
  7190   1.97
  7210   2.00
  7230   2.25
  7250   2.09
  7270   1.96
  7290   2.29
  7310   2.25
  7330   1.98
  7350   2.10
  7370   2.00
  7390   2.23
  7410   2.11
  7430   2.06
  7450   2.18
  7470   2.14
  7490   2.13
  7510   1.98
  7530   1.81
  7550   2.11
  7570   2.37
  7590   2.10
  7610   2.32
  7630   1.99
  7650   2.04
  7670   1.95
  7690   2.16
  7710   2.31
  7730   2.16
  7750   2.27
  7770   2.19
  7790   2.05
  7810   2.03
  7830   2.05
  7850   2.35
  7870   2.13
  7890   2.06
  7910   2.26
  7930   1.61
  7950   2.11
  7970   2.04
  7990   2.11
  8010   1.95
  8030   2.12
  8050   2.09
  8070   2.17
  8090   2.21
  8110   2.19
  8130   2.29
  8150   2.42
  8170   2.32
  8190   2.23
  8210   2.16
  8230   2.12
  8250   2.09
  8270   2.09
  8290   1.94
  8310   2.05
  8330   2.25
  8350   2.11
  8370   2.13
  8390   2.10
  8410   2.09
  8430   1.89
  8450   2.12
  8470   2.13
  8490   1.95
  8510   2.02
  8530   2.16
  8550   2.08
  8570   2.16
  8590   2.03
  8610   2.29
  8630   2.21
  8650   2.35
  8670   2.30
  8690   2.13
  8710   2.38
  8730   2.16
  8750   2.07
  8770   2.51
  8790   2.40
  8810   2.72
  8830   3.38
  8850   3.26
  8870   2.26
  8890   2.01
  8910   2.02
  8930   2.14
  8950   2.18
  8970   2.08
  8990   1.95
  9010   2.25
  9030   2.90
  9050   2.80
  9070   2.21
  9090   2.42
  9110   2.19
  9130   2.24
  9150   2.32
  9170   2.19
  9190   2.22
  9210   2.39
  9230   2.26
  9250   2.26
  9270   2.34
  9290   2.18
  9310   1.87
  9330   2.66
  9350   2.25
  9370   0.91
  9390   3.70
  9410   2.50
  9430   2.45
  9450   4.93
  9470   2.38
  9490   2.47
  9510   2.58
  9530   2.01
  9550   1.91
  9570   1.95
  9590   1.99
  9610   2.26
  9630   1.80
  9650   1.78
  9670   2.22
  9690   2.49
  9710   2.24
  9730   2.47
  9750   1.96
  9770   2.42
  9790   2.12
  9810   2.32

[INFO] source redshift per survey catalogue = 0.344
